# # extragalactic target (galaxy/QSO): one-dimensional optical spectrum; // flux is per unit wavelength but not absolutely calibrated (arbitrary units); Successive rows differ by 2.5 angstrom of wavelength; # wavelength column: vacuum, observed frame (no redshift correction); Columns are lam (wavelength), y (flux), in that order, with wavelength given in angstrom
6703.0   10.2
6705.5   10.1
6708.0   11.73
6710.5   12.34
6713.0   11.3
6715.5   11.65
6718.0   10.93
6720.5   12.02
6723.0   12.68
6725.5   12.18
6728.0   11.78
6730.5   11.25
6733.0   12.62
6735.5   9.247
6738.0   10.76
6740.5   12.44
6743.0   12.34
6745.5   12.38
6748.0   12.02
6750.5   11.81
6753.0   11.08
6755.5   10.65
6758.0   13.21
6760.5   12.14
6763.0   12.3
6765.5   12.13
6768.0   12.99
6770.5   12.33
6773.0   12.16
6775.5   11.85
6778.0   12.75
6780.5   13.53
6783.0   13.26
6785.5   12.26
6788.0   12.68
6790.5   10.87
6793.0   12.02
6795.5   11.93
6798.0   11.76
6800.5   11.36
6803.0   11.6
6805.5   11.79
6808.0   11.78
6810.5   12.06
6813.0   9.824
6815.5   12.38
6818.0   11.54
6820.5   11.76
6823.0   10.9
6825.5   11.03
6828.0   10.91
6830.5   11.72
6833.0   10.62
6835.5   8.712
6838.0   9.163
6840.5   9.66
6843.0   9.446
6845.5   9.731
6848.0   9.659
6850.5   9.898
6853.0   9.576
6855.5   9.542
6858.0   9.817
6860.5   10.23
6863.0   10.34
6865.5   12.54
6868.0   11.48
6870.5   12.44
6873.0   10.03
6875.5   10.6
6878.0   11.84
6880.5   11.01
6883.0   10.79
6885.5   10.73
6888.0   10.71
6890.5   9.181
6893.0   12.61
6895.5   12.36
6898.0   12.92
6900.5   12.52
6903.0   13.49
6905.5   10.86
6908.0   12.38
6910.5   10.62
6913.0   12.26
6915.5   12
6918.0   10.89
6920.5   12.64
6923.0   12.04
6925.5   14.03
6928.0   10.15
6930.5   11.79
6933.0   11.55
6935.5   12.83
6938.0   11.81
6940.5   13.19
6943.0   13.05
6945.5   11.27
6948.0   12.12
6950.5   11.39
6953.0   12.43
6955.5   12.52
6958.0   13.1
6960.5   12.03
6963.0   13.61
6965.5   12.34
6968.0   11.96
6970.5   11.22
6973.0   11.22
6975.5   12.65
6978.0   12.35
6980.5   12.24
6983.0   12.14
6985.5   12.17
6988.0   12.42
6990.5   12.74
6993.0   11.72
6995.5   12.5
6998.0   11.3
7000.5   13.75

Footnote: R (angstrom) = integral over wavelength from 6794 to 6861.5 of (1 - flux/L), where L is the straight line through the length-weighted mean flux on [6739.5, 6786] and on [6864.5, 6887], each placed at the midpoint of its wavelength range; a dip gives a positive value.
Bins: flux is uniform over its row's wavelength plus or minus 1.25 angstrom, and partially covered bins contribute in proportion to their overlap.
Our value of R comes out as 5.9 angstrom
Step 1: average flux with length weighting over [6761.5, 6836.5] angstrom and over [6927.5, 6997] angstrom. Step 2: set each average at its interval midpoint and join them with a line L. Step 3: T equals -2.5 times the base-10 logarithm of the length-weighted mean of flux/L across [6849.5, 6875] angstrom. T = 0.13 mag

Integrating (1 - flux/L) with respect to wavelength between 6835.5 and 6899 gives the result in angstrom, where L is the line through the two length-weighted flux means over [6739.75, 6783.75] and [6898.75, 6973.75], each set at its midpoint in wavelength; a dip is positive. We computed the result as 8.2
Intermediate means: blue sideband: 12.3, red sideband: 12.1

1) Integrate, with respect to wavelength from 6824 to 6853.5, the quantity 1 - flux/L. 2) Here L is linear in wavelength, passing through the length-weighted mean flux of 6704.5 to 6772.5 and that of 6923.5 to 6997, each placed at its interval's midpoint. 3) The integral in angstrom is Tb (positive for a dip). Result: 4.8 angstrom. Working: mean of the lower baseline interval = 11.8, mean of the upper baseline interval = 12.2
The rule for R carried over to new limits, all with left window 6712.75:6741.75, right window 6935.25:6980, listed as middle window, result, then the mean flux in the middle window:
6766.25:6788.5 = -1.7 angstrom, 12.6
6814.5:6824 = 0.2 angstrom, 11.6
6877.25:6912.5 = 1.5 angstrom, 11.6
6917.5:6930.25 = 0.2 angstrom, 12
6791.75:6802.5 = 0.0 angstrom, 11.8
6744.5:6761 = -0.3 angstrom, 11.9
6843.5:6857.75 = 2.7 angstrom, 9.68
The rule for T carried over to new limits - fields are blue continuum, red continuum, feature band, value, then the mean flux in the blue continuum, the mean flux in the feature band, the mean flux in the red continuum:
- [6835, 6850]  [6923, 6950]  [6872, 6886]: -0.04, 9.45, 10.9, 12.2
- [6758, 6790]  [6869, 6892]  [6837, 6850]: 0.19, 12.5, 9.56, 10.8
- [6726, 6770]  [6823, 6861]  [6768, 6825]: -0.10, 11.8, 11.9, 10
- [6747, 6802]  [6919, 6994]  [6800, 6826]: 0.06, 12.1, 11.5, 12.2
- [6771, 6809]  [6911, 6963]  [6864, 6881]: 0.07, 12.1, 11.4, 12.2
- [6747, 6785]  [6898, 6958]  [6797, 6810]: 0.05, 12.3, 11.7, 12.1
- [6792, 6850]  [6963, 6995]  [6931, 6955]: -0.03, 10.9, 12.2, 12.2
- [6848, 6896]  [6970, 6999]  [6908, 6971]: -0.05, 10.8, 12.1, 12.1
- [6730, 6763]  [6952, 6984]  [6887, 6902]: 0.03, 11.7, 11.8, 12.3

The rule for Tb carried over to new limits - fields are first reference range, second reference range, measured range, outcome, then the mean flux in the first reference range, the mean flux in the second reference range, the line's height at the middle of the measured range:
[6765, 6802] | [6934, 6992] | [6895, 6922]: 0.4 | 12.3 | 12.3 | 12.3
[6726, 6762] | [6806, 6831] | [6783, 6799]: -0.7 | 11.7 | 11.4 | 11.5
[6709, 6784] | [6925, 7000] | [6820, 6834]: 1.1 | 12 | 12.2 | 12.1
